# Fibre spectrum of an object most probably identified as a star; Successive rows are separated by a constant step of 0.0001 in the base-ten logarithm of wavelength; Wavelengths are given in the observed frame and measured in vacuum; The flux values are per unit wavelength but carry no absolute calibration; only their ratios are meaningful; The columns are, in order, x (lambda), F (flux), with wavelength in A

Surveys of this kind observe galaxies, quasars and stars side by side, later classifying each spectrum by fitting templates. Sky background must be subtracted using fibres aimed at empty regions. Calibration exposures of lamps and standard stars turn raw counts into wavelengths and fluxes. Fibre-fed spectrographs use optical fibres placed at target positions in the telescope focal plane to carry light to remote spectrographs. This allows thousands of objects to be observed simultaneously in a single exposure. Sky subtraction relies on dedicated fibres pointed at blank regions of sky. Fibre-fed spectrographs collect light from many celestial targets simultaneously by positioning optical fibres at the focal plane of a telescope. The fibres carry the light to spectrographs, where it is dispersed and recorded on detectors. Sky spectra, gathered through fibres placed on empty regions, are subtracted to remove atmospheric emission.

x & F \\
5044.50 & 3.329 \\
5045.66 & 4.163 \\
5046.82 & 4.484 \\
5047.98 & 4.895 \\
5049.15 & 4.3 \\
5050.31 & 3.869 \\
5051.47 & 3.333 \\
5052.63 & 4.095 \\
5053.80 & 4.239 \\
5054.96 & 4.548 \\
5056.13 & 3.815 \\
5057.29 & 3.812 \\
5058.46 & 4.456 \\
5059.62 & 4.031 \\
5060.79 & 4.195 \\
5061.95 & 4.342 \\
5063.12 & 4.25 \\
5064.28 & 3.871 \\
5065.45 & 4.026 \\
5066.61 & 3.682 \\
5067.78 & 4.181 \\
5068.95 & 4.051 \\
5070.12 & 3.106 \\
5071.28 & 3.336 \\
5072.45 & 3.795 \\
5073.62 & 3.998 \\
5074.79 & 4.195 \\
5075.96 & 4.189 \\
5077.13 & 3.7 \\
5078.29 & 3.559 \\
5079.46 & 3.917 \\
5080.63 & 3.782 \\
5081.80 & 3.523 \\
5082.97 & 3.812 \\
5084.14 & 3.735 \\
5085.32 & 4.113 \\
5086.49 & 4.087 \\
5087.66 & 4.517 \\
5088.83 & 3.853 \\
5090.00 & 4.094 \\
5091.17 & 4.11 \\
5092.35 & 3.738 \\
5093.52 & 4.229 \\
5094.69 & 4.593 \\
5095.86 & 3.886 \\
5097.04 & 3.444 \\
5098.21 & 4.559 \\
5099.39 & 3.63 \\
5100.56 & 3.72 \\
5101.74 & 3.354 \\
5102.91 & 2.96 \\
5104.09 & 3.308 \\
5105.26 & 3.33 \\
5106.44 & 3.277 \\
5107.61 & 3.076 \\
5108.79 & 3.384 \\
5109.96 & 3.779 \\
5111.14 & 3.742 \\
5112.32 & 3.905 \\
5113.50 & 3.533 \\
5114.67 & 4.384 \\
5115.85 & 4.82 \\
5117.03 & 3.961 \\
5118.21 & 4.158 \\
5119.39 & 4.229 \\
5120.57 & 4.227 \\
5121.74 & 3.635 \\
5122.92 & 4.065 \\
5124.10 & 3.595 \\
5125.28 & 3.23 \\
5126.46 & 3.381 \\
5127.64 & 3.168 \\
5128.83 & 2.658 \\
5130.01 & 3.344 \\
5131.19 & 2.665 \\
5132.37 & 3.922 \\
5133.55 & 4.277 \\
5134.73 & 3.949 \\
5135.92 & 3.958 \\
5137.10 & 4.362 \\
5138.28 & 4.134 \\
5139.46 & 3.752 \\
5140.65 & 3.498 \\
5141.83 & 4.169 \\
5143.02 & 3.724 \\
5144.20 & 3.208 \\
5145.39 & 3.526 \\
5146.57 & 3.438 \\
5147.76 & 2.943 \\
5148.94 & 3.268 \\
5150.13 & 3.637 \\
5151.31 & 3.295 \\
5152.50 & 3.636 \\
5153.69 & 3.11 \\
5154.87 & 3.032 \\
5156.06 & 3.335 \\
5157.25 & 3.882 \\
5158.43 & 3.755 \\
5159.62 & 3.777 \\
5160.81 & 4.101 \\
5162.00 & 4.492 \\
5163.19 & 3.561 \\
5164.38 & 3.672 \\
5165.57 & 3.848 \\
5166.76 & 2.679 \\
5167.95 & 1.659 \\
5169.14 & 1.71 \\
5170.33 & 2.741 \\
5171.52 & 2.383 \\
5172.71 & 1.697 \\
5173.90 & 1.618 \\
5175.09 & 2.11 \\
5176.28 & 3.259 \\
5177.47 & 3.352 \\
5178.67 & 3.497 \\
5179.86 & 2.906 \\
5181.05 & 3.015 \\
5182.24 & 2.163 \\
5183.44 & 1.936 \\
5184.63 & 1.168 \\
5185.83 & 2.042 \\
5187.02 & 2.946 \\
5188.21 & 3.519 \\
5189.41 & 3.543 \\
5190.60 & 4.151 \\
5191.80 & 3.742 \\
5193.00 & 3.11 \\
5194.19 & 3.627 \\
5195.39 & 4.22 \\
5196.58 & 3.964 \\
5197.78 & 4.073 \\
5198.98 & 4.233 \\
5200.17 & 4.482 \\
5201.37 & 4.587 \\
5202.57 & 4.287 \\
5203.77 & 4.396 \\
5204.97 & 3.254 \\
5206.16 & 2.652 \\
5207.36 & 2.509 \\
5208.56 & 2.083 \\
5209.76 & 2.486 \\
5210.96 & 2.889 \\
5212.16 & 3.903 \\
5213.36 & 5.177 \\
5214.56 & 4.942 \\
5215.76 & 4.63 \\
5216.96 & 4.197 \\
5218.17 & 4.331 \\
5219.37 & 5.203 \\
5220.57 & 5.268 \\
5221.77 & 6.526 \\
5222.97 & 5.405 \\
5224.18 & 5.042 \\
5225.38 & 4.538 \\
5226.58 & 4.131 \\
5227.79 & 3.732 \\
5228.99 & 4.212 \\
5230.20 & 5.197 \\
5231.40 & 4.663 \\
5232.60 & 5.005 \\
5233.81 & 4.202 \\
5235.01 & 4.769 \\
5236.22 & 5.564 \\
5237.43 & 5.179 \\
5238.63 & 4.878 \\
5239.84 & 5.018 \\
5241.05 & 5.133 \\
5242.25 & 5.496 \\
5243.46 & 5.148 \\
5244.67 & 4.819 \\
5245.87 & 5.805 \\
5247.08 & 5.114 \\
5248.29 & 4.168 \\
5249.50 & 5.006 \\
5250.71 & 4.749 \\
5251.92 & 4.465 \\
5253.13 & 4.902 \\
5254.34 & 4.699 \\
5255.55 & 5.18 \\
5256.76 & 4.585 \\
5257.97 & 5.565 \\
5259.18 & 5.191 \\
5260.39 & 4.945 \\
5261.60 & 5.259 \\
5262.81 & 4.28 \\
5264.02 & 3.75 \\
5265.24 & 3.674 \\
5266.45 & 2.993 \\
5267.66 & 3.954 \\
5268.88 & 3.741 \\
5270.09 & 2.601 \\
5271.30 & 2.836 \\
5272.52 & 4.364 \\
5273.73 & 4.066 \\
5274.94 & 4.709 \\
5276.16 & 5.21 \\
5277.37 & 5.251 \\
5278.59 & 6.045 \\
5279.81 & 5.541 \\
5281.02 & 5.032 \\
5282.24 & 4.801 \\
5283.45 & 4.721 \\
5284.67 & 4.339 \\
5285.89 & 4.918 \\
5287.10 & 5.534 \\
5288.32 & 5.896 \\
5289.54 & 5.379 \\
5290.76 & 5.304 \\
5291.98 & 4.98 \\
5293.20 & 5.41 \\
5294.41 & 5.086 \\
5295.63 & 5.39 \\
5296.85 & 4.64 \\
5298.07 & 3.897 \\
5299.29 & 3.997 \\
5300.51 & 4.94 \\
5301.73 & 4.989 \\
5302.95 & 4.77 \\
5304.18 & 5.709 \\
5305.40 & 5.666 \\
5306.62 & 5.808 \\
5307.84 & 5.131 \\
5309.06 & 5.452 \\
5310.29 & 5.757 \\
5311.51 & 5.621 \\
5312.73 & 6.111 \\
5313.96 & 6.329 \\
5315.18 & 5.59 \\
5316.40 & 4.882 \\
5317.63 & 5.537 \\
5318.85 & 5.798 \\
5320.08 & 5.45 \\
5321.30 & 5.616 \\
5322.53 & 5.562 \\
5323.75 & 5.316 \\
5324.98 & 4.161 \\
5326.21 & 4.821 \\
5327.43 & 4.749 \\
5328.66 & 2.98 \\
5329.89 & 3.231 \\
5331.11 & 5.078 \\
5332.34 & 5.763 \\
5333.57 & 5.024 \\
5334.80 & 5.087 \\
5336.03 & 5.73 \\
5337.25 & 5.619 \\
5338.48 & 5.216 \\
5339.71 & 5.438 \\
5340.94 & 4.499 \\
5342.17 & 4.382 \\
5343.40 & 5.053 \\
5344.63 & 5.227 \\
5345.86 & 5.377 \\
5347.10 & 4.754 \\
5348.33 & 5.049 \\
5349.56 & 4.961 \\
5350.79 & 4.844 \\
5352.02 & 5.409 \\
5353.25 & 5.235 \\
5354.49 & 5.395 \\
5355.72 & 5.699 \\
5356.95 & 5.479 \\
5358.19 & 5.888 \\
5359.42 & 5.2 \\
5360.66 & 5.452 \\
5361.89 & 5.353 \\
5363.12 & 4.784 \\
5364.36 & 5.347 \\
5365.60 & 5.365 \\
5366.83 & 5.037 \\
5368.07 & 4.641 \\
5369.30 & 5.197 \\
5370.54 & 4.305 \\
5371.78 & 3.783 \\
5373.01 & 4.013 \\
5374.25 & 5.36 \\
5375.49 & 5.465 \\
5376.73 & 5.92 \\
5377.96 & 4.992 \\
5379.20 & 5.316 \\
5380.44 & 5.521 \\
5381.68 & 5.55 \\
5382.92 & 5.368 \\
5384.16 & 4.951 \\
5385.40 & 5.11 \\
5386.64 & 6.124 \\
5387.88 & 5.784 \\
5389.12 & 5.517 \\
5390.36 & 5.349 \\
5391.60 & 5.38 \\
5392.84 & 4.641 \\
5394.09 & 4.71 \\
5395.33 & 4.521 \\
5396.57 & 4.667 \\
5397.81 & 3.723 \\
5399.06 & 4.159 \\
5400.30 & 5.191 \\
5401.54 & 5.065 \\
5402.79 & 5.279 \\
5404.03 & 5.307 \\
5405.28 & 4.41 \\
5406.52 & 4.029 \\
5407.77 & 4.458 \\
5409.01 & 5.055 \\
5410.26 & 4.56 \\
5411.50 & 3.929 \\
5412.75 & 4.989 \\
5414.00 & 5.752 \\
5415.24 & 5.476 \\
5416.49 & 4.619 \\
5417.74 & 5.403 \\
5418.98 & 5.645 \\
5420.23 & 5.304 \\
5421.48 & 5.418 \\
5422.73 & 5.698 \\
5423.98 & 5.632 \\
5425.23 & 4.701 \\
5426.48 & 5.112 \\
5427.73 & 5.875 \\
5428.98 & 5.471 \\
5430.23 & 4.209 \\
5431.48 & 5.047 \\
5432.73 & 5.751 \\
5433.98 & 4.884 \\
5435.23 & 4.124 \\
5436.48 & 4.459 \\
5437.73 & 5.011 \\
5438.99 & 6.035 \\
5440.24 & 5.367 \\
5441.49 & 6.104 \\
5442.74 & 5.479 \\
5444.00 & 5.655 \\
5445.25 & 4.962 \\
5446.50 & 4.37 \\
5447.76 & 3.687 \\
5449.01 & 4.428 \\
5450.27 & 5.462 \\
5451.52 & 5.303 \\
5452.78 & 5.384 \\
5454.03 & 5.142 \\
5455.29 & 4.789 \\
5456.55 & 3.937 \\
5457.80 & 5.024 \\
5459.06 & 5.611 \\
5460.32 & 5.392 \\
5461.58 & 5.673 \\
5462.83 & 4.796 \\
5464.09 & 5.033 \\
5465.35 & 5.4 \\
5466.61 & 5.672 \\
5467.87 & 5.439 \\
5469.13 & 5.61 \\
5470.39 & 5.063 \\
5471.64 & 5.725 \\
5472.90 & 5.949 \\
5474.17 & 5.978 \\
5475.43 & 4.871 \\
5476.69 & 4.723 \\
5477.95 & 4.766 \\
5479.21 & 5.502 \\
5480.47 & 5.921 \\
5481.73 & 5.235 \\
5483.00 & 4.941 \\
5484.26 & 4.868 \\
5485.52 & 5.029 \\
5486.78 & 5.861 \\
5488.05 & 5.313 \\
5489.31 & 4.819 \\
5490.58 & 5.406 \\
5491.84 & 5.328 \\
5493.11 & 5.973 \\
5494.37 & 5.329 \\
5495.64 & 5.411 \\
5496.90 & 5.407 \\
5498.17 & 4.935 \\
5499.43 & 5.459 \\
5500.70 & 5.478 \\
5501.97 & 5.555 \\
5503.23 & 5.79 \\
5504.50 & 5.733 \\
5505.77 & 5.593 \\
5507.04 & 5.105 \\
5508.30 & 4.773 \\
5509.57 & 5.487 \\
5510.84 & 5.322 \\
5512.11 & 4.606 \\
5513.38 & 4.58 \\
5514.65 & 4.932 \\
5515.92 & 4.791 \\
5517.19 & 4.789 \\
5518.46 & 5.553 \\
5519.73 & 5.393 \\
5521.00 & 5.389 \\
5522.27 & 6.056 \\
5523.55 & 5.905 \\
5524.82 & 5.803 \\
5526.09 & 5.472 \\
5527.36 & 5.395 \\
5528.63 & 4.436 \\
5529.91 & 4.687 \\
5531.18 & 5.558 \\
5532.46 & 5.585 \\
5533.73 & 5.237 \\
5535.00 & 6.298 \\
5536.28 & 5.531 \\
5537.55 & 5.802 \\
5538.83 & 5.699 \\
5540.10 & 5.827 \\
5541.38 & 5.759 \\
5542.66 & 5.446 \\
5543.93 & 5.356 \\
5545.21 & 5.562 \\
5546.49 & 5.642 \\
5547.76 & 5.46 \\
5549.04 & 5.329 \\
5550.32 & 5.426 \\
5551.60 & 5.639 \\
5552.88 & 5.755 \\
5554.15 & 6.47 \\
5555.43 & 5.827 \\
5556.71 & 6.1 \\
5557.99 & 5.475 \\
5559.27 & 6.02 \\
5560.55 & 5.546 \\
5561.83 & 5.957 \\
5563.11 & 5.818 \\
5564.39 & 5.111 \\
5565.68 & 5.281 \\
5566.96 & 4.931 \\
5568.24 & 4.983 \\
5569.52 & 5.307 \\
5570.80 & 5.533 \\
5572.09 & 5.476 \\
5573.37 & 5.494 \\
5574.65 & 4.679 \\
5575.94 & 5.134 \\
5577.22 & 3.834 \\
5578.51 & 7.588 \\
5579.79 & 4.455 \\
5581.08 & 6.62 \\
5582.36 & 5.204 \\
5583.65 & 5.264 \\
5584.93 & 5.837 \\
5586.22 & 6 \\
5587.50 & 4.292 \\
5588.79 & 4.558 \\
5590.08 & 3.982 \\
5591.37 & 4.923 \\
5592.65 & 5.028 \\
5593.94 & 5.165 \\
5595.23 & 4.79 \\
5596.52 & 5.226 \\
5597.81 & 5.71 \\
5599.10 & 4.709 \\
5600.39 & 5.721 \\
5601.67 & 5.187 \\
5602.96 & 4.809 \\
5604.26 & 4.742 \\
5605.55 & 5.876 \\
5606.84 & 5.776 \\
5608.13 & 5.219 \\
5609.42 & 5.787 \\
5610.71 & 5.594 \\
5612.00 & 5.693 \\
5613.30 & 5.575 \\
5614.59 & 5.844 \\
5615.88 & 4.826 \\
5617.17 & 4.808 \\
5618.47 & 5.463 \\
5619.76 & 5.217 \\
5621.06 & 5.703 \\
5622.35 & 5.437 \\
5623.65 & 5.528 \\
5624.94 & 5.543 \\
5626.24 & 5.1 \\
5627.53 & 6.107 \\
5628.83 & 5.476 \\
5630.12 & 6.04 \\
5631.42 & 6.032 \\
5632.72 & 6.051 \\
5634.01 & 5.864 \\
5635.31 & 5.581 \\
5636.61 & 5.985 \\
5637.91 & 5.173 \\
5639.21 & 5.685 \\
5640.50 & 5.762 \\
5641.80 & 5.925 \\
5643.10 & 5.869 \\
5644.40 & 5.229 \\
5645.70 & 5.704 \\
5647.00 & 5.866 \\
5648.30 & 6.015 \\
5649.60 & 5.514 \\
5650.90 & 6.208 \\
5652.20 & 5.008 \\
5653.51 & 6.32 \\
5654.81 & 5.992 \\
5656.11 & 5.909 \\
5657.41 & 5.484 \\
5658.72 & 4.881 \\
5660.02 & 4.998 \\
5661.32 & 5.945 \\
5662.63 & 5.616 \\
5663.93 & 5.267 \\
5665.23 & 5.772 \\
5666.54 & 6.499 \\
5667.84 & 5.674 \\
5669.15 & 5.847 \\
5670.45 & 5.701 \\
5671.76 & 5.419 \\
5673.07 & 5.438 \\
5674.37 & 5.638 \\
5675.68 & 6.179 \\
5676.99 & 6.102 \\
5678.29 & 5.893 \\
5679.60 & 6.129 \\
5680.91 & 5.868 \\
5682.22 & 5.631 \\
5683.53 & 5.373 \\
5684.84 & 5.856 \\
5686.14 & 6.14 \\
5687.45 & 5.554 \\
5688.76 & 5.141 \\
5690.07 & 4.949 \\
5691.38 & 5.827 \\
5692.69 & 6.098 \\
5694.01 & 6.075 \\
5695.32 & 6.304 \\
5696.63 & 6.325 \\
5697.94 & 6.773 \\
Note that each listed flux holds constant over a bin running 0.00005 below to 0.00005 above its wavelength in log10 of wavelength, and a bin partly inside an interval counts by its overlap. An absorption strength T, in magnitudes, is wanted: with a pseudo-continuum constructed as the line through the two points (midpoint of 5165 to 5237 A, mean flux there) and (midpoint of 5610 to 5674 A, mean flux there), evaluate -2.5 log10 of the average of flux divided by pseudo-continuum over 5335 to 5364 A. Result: -0.20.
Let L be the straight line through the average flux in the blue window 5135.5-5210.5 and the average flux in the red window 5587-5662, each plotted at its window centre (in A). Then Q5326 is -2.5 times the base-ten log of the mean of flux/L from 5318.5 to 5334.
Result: -0.21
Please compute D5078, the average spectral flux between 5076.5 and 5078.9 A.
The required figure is 3.65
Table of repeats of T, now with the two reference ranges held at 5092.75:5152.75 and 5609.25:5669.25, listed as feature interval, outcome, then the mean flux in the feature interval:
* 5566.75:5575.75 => 0.036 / 5.21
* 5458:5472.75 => -0.089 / 5.41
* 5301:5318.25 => -0.248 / 5.52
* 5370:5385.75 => -0.089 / 5.05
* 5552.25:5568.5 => -0.061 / 5.65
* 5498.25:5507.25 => -0.079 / 5.51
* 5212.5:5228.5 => -0.191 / 4.84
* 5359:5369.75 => -0.123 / 5.15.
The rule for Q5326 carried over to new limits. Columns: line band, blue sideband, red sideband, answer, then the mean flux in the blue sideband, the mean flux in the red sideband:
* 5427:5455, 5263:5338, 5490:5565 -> 0.04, 4.92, 5.48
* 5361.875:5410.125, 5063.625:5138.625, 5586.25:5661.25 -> -0.06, 3.79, 5.46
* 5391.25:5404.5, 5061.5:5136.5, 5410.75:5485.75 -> 0.05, 3.79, 5.18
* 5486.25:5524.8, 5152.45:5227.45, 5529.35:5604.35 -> -0.05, 3.53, 5.4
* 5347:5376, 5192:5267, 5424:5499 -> -0.04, 4.47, 5.2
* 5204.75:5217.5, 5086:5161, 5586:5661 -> 0.14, 3.71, 5.46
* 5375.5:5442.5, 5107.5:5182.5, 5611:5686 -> -0.11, 3.43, 5.67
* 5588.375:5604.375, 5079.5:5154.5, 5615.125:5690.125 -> 0.10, 3.72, 5.66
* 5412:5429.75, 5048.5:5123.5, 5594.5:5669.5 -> -0.09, 3.9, 5.57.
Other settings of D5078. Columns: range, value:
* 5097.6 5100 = 4.09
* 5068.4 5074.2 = 3.66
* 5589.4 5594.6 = 4.77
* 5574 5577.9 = 4.57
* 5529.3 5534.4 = 5.28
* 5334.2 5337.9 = 5.49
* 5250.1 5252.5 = 4.61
